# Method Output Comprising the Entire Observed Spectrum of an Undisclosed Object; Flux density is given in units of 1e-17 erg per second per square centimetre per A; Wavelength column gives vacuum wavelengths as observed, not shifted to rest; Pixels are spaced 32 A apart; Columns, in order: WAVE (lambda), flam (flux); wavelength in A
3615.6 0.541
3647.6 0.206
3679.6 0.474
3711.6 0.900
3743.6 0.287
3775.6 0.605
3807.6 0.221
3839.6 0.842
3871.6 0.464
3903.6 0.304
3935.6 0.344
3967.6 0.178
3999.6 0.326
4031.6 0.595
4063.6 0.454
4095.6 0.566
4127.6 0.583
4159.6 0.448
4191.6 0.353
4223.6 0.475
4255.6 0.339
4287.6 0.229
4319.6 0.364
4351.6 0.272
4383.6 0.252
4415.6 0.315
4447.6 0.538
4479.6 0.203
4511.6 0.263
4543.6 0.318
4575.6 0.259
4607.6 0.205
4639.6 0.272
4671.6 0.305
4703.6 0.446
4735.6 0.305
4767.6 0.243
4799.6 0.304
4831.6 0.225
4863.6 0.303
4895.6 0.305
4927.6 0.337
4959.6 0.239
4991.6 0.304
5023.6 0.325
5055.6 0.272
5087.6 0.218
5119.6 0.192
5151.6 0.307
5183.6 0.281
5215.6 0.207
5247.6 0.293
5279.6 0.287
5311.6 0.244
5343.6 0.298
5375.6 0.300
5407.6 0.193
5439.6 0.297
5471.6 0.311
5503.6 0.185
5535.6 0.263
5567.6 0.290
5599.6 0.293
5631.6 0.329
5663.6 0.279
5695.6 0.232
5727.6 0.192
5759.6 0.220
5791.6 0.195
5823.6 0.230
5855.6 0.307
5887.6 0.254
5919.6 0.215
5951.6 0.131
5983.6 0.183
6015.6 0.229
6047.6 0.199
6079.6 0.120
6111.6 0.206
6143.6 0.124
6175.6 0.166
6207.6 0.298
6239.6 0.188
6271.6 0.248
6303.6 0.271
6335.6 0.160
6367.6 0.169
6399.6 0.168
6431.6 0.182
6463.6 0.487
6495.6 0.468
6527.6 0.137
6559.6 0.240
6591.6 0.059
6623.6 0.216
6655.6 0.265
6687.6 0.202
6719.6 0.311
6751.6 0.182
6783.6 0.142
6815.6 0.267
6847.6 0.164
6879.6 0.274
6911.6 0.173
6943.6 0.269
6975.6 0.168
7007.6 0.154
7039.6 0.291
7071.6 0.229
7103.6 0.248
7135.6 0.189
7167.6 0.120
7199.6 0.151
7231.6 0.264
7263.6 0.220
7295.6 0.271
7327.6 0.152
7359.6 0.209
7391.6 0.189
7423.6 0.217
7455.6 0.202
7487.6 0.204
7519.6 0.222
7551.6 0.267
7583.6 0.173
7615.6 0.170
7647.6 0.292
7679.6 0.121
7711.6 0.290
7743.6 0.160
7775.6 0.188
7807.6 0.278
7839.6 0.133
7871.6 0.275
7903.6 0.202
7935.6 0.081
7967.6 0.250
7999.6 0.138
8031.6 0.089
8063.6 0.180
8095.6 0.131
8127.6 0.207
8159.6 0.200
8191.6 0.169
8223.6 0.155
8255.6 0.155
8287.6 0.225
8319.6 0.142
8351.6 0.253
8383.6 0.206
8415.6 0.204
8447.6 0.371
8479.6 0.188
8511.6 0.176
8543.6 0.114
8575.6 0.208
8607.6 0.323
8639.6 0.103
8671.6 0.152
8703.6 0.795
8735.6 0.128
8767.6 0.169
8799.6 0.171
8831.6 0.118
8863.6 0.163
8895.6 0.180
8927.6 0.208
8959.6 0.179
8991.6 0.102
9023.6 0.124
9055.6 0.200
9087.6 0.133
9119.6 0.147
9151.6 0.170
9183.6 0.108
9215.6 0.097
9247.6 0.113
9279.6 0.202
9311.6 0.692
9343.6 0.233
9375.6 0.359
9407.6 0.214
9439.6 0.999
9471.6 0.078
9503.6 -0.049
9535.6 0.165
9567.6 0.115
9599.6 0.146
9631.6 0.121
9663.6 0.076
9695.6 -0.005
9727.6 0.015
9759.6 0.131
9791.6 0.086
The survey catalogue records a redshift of 0.738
